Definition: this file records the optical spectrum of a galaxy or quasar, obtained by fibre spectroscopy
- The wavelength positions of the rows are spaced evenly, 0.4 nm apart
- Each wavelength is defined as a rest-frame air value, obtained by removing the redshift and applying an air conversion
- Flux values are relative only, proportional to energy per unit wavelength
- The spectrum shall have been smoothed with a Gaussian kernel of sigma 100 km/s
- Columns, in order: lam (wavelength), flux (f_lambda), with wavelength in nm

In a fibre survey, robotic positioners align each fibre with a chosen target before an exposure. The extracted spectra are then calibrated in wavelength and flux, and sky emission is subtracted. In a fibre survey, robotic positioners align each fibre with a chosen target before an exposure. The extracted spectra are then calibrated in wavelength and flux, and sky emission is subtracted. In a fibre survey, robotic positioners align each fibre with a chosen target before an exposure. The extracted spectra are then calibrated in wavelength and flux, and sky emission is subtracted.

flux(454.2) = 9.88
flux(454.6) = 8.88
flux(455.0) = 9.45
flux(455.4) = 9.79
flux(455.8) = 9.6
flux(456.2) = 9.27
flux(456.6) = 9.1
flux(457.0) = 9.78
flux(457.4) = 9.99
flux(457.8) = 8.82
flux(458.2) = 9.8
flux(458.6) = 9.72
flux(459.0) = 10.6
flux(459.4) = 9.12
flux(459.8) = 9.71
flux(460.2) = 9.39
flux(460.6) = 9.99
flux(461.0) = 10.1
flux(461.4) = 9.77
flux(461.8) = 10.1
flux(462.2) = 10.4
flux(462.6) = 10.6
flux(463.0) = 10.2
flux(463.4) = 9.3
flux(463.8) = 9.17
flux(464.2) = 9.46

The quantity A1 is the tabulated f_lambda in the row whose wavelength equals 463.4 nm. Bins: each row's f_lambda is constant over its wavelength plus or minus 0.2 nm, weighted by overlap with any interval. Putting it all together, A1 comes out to 9.3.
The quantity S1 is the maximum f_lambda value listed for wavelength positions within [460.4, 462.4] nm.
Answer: 10.4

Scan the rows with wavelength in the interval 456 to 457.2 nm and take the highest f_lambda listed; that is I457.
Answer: 9.78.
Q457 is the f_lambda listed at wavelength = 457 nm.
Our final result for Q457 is 9.78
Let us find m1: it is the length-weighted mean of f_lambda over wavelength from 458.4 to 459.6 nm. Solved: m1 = 9.81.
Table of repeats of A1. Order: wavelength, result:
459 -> 10.6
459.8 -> 9.71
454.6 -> 8.88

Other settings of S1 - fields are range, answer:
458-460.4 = 10.6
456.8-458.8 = 9.99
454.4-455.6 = 9.79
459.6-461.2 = 10.1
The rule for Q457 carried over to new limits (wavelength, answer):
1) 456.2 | 9.27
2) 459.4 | 9.12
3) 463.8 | 9.17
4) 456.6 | 9.1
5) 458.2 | 9.8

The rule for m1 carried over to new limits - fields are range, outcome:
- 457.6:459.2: 9.74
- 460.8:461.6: 9.93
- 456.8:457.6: 9.88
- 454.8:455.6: 9.62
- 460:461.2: 9.83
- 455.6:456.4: 9.43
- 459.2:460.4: 9.41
